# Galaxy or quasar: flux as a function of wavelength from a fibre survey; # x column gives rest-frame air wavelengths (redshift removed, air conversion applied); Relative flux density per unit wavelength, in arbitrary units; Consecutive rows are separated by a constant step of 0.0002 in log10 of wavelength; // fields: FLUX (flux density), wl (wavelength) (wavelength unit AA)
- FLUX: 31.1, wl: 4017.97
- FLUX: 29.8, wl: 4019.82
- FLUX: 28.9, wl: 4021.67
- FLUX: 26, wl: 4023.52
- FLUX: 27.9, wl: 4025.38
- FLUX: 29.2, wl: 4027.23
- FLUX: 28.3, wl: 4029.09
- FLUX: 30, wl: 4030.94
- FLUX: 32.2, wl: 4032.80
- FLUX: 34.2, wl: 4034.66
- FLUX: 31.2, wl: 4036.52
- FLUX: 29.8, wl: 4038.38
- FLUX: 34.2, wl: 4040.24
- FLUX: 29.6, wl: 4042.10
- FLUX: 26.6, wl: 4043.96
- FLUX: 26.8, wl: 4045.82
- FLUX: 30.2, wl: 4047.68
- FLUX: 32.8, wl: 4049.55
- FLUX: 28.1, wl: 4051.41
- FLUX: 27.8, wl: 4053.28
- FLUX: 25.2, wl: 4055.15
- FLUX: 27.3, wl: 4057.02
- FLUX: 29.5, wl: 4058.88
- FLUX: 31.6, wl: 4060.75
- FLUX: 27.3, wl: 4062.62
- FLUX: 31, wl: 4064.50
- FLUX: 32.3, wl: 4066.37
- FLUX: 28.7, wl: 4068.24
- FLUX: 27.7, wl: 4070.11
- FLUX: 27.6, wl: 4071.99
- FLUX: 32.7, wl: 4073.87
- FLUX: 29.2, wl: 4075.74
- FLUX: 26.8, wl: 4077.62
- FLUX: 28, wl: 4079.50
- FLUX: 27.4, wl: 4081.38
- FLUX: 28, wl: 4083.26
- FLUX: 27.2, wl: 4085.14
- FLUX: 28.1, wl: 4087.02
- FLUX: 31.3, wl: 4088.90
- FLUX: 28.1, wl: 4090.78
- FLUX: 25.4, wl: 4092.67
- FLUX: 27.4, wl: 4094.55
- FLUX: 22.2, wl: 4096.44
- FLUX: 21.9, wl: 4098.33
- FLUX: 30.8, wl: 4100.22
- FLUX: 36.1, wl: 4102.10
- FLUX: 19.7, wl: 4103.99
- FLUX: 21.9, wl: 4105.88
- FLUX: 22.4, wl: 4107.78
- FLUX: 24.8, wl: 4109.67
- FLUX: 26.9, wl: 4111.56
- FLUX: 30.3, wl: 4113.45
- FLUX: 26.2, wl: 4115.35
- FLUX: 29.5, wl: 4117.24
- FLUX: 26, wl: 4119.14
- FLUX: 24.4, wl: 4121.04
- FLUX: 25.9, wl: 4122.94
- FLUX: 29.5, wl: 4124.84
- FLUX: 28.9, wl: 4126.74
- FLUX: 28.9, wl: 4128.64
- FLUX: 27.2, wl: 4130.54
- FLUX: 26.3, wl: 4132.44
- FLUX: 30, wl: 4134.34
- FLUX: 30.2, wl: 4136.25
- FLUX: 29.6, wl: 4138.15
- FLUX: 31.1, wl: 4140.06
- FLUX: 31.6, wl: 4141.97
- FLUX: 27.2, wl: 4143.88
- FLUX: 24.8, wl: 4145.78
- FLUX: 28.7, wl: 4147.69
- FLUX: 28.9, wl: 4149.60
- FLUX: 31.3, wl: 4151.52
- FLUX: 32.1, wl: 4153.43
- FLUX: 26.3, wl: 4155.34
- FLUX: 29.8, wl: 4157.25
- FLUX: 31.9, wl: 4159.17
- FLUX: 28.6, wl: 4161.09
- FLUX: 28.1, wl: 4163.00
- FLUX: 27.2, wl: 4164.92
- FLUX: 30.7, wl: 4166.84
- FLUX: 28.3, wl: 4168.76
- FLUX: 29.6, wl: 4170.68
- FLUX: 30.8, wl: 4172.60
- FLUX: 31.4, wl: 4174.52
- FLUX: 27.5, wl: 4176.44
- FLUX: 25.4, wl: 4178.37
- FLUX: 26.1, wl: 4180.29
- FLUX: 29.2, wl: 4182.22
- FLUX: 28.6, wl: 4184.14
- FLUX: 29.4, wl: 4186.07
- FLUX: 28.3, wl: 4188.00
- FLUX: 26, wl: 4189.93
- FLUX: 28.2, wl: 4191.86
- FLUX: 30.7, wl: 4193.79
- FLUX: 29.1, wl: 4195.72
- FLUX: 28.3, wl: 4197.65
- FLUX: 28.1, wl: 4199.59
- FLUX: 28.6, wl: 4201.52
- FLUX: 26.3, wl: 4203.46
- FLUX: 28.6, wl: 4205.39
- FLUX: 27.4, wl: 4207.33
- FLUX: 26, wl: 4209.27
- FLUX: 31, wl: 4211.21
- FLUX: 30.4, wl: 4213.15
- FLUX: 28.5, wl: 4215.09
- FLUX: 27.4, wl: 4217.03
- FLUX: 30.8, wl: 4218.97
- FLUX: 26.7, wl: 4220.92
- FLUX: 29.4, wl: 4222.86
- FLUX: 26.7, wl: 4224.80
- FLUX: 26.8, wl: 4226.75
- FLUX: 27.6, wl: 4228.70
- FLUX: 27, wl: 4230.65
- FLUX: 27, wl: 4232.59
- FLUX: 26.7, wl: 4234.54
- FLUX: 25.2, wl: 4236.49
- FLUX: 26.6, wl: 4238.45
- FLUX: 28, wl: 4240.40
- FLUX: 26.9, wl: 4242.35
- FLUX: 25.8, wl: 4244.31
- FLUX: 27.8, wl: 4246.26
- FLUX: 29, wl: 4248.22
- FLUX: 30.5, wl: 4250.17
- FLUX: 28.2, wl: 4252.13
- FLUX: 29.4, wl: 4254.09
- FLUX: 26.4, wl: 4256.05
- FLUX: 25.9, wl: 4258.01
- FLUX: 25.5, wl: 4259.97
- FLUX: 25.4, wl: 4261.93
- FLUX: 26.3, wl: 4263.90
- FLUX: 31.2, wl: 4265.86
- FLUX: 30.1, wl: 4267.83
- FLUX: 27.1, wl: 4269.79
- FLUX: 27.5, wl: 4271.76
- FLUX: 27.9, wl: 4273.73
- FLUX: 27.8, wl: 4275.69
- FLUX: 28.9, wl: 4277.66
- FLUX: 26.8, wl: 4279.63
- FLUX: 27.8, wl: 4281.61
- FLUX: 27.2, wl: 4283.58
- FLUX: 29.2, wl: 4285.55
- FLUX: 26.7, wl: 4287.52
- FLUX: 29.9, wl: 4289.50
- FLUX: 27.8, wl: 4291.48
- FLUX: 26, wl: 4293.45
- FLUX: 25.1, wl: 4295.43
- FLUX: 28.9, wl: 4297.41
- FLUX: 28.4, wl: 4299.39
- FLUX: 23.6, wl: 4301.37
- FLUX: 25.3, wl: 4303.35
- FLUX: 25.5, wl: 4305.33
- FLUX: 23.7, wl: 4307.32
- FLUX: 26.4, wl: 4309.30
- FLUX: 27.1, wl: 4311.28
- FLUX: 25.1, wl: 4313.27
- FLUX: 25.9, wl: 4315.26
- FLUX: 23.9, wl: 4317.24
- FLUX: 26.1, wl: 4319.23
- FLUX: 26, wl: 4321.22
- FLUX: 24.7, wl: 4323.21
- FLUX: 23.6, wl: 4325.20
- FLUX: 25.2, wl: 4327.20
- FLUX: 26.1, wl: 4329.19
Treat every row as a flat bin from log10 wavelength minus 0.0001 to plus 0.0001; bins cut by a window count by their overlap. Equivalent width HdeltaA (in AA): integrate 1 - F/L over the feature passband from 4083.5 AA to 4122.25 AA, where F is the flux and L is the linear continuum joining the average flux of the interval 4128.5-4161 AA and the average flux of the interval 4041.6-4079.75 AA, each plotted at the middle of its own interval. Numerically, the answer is 3.3 AA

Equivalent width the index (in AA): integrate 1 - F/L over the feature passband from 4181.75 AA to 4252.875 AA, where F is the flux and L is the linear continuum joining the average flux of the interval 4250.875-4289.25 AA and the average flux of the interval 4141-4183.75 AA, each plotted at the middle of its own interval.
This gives 0.7 AA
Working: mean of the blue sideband 28.9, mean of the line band 28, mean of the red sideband 27.7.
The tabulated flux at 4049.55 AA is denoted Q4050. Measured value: 32.8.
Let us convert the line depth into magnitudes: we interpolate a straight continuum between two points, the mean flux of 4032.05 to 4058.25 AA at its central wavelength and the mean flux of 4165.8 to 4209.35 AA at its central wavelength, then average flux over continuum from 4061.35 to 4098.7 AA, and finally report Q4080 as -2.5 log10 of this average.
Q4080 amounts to 0.05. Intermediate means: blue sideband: 29.7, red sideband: 28.4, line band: 28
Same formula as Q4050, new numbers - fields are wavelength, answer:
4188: 28.3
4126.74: 28.9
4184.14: 28.6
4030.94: 30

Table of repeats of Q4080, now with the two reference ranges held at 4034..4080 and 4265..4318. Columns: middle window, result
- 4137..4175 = -0.036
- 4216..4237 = 0.011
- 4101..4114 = 0.117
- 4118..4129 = 0.061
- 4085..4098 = 0.087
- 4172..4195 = -0.011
